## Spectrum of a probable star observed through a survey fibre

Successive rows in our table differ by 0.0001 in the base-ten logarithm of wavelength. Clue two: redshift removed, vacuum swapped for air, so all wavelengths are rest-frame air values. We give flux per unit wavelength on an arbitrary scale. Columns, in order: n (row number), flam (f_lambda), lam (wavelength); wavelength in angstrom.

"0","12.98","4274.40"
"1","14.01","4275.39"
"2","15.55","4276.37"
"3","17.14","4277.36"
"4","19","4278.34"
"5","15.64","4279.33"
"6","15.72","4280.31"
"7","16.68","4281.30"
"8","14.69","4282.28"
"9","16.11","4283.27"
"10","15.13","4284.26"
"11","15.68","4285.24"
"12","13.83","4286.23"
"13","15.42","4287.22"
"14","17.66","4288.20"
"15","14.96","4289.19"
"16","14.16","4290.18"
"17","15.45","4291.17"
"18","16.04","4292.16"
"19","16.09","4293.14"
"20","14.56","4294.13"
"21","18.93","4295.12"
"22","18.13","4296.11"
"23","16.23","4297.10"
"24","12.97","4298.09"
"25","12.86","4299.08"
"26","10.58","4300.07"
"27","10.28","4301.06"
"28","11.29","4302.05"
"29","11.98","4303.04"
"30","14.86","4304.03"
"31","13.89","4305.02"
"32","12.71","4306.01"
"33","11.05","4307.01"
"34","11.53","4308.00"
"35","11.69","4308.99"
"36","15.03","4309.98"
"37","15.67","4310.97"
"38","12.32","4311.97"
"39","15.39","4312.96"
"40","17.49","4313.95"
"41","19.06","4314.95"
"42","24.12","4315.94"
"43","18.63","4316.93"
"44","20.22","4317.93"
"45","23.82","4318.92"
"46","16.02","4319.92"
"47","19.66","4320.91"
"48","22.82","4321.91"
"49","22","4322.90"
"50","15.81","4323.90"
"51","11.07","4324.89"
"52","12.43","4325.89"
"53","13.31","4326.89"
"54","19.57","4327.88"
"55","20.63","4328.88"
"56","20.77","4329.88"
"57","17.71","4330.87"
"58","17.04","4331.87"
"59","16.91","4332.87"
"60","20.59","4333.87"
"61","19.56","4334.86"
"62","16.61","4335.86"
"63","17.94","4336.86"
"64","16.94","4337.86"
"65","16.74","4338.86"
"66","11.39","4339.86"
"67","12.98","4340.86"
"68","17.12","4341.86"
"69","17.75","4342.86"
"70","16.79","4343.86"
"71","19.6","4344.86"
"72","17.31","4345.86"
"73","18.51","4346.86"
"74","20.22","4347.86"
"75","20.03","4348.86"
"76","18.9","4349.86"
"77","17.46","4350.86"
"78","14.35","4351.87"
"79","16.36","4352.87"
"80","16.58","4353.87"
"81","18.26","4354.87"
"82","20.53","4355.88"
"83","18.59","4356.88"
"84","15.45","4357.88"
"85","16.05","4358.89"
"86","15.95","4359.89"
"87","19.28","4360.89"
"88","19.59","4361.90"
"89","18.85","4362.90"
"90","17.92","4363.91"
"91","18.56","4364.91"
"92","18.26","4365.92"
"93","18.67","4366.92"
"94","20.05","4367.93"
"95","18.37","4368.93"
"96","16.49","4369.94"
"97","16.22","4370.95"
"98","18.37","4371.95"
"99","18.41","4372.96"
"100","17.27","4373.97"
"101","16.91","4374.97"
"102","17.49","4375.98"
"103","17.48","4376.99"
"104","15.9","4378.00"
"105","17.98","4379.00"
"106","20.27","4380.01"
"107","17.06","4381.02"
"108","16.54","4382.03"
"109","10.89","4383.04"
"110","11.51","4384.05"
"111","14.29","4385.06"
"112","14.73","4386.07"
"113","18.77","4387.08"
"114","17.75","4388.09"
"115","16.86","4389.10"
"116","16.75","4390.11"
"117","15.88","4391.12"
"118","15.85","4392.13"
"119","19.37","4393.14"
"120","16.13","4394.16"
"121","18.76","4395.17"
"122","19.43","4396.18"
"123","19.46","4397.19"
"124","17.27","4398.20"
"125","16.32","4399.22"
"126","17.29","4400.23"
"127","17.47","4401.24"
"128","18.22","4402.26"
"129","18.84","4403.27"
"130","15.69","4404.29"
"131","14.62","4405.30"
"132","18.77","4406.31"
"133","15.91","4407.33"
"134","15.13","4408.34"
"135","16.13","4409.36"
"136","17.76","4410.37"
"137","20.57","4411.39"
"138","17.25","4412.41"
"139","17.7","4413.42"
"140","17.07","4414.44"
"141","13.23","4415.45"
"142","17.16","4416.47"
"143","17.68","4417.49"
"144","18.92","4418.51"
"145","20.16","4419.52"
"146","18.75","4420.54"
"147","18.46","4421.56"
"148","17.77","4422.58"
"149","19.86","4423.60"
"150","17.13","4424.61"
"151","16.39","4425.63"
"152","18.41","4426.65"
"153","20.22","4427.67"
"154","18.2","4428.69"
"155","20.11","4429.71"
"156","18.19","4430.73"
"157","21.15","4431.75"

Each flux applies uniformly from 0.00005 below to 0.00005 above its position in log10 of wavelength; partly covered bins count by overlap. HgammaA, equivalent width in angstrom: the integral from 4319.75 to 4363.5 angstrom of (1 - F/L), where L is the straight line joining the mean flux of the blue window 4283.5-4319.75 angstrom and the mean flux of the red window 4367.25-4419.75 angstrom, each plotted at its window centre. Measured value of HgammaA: -4.03 angstrom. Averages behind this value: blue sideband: 15.3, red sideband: 17.1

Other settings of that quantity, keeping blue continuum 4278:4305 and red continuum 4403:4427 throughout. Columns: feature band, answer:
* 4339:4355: -1.0 angstrom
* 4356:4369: -1.4 angstrom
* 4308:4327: -2.0 angstrom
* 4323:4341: -1.1 angstrom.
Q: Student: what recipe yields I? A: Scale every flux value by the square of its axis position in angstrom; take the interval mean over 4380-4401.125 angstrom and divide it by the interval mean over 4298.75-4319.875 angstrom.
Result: 1.15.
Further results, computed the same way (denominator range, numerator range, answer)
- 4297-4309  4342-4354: 1.47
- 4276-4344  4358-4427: 1.12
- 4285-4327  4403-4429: 1.19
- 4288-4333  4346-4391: 1.12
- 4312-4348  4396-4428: 1.03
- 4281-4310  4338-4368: 1.26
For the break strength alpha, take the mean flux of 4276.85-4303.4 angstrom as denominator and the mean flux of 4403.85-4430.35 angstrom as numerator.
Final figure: 1.17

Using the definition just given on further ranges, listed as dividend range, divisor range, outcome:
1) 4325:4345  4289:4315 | 1.20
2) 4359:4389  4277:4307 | 1.16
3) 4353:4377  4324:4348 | 1.05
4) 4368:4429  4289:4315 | 1.22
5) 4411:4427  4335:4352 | 1.04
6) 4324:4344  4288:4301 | 1.11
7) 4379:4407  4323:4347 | 1.00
